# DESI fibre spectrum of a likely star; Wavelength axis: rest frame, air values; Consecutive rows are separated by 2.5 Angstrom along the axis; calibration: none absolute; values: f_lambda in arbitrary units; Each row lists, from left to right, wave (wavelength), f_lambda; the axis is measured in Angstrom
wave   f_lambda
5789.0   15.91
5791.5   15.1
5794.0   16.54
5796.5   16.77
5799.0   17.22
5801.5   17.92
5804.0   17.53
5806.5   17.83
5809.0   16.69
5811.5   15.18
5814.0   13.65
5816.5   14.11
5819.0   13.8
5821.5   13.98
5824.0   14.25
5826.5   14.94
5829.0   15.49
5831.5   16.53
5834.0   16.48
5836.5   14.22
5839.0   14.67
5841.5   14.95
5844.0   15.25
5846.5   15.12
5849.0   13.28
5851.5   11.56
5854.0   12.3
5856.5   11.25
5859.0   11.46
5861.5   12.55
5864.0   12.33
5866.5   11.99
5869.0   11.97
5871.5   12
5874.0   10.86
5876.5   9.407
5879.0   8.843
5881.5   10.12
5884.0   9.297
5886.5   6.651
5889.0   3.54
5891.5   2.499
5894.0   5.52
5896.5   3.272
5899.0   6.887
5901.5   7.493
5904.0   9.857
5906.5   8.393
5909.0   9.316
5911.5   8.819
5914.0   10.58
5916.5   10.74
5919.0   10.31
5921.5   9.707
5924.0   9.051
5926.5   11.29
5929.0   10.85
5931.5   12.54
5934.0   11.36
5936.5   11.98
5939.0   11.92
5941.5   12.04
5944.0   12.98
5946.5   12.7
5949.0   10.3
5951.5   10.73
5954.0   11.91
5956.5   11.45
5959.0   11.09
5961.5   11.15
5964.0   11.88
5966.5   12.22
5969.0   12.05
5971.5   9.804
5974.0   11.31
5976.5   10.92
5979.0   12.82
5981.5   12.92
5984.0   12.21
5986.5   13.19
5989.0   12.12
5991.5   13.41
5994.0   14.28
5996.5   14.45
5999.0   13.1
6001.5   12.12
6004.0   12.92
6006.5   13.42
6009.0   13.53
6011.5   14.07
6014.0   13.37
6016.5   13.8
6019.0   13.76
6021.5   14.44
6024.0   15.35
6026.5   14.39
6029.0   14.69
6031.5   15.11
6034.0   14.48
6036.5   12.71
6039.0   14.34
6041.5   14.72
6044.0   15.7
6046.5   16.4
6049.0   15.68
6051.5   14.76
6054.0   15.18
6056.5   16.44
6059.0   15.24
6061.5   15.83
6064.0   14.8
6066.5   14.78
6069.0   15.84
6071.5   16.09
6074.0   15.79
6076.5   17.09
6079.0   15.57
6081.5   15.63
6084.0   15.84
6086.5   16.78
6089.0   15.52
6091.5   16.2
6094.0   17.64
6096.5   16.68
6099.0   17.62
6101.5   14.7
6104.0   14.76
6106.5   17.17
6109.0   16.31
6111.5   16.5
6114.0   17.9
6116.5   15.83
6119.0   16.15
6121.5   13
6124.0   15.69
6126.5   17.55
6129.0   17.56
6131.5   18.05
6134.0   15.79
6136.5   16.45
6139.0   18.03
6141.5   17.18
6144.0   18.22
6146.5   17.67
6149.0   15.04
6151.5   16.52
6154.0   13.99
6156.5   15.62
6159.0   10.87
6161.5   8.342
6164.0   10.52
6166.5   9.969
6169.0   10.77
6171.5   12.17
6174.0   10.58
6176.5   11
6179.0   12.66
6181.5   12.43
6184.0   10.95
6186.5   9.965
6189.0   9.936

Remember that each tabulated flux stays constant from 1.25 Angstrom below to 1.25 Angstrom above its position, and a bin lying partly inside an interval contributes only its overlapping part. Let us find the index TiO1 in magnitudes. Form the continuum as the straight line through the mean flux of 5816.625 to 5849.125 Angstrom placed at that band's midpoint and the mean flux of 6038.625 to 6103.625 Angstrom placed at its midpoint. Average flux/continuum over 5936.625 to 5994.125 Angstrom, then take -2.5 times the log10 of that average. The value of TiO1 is 0.28 mag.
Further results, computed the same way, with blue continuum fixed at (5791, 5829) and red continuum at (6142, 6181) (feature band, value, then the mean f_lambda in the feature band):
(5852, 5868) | 0.269 mag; 12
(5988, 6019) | 0.064 mag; 13.4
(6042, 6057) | -0.129 mag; 15.6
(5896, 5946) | 0.416 mag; 10.1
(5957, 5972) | 0.258 mag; 11.4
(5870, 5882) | 0.424 mag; 10.3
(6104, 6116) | -0.237 mag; 16.7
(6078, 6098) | -0.197 mag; 16.3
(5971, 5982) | 0.238 mag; 11.6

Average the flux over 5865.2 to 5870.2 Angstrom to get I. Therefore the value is 12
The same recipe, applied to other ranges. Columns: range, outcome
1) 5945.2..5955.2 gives 11.4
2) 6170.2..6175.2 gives 11.4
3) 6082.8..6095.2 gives 16.4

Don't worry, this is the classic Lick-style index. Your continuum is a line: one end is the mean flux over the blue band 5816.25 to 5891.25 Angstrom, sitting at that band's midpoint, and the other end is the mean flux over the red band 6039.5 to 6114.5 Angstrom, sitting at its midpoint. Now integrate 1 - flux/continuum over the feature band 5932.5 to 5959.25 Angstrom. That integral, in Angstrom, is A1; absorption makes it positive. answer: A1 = 4.0 Angstrom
